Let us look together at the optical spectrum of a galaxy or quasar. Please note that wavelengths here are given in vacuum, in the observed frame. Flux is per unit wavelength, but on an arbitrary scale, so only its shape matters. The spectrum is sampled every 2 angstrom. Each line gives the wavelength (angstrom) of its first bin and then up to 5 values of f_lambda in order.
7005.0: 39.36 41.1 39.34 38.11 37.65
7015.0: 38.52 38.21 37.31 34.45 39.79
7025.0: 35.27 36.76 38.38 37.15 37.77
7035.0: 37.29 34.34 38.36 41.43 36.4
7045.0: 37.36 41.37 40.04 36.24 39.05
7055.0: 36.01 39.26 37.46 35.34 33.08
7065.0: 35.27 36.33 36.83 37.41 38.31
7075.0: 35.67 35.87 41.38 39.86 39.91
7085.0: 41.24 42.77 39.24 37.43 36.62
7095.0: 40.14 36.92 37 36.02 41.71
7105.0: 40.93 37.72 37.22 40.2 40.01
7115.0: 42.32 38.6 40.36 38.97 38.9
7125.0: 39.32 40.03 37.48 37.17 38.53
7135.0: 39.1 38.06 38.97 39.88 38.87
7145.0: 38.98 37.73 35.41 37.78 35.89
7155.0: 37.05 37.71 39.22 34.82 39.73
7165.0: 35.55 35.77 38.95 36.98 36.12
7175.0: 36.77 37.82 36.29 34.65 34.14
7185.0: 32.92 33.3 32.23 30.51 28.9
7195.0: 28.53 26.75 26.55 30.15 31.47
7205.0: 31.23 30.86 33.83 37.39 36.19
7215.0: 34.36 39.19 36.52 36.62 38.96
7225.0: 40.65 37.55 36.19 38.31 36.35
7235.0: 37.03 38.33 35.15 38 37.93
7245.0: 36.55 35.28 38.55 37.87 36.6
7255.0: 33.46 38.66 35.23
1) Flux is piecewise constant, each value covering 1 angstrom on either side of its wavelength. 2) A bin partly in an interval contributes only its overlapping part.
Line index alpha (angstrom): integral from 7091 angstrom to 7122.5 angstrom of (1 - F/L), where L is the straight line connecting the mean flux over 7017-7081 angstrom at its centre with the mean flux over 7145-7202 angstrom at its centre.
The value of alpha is -2.5 angstrom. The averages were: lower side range 37.4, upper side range 34.7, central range 38.9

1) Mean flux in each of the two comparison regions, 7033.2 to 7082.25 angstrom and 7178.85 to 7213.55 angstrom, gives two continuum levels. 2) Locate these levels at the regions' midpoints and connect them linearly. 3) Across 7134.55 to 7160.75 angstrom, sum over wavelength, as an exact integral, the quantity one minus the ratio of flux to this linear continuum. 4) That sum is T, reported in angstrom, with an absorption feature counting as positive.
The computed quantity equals -3.2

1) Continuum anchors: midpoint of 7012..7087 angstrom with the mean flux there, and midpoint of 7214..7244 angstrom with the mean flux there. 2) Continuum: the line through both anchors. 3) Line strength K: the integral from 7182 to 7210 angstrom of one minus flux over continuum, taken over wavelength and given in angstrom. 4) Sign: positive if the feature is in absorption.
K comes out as 4.97 angstrom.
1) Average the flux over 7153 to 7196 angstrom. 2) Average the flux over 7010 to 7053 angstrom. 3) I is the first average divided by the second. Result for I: 0.93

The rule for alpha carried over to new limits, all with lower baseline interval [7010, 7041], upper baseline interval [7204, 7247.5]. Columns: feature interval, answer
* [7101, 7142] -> -2.46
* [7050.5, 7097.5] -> -0.82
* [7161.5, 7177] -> -0.14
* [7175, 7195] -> 1.82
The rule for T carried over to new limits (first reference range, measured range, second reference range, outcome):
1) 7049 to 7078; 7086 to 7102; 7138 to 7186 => -0.6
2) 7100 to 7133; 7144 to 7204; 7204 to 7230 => 4.5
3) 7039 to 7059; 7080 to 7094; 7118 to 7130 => -0.3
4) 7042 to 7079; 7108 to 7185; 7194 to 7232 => -5.0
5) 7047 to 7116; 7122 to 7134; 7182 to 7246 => -0.5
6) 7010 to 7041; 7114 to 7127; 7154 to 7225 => -1.4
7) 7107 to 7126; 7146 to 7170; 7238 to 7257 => 0.9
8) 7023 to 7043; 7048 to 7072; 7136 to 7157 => 0.5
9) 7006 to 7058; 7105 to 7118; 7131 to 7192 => -0.8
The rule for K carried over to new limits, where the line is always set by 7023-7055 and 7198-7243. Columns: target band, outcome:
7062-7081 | 0.3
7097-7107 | -0.4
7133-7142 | -0.6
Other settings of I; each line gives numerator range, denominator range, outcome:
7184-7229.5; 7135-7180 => 0.89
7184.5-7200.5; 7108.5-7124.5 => 0.75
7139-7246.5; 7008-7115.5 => 0.94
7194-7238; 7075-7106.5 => 0.89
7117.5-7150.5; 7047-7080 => 1.04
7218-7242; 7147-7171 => 1.01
